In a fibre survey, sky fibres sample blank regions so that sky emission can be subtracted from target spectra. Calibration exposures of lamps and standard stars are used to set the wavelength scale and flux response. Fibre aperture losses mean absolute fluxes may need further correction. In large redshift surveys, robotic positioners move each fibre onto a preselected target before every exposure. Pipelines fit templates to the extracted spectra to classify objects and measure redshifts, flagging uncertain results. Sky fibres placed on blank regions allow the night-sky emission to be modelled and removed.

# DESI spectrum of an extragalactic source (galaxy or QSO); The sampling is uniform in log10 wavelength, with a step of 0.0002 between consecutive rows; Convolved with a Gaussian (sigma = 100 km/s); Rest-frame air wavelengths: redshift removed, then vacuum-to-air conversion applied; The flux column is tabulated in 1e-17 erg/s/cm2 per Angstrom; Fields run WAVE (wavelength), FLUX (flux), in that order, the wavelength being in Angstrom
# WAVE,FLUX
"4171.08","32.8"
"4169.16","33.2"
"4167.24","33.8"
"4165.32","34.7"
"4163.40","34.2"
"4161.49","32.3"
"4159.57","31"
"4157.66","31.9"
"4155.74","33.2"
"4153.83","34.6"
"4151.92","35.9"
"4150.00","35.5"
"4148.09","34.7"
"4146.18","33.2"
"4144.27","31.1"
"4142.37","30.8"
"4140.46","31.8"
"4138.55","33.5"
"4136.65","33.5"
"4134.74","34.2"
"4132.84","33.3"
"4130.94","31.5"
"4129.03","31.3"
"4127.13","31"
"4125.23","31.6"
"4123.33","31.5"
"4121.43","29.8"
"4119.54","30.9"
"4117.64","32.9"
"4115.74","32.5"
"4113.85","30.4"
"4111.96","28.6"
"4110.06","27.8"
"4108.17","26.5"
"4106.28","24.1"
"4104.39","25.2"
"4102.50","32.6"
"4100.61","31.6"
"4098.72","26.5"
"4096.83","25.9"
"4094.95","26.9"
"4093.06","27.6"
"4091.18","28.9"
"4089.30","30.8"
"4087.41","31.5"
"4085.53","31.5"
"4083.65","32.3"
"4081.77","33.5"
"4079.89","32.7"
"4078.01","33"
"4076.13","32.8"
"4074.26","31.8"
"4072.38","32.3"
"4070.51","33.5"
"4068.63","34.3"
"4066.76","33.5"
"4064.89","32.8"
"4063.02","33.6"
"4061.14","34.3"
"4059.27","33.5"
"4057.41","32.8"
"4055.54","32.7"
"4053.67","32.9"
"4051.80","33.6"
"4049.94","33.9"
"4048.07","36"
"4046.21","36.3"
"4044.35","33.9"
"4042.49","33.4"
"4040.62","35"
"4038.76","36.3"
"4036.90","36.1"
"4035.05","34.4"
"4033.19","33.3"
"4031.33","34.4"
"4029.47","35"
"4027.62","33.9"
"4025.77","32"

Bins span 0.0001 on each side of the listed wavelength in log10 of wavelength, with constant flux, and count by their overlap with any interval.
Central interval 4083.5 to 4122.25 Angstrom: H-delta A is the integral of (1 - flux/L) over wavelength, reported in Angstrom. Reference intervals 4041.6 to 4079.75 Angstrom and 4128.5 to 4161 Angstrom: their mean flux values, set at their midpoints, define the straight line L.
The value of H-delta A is 4.7 Angstrom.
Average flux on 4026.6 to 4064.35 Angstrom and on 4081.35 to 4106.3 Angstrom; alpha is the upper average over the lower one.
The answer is 0.86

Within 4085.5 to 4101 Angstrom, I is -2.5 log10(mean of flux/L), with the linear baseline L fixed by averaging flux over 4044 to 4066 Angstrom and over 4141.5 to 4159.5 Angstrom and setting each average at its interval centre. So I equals 0.17 mag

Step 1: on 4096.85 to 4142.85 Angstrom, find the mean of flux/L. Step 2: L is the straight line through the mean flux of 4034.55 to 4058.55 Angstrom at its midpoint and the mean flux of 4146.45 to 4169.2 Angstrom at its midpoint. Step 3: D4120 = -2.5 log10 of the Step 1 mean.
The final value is 0.12 mag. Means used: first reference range 34.4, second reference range 33.7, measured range 30.5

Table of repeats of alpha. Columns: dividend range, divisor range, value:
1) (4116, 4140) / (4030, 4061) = 0.94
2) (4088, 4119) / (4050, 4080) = 0.87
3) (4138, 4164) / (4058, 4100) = 1.05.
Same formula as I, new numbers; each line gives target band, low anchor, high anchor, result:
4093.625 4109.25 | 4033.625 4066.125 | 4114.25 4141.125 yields 0.19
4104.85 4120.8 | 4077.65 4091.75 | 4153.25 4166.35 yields 0.11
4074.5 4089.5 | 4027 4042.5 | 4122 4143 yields 0.04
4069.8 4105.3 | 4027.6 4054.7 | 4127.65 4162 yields 0.11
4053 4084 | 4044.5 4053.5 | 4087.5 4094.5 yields -0.03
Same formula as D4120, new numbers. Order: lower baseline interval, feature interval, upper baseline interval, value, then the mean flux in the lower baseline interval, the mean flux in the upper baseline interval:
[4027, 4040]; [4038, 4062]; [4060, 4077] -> 0.00 mag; 34.8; 33.2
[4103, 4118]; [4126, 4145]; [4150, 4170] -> -0.04 mag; 28.5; 33.6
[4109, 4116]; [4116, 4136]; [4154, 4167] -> -0.05 mag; 29.5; 33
